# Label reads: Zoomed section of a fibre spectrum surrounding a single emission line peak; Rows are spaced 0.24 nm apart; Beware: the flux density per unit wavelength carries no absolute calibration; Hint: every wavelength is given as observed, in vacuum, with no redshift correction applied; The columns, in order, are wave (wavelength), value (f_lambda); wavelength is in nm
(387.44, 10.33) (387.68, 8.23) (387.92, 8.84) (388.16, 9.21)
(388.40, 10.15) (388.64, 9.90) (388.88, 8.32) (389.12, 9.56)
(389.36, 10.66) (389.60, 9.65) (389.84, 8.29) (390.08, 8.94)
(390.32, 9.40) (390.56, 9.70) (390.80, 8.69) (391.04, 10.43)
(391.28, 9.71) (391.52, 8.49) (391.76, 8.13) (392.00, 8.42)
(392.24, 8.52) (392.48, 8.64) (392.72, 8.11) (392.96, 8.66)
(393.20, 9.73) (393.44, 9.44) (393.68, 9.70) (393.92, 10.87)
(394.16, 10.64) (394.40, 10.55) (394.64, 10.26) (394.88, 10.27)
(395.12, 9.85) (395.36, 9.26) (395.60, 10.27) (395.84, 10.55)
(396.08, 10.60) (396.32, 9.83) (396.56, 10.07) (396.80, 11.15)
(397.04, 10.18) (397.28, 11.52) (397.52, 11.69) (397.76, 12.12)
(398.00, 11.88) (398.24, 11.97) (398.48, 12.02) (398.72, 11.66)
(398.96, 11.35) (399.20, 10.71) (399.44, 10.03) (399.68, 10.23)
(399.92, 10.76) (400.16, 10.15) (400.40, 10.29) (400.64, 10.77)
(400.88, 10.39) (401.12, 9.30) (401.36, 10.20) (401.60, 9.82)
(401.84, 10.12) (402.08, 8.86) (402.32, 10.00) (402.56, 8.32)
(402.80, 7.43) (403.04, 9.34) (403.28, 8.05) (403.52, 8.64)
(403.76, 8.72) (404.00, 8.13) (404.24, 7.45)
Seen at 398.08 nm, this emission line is C III]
